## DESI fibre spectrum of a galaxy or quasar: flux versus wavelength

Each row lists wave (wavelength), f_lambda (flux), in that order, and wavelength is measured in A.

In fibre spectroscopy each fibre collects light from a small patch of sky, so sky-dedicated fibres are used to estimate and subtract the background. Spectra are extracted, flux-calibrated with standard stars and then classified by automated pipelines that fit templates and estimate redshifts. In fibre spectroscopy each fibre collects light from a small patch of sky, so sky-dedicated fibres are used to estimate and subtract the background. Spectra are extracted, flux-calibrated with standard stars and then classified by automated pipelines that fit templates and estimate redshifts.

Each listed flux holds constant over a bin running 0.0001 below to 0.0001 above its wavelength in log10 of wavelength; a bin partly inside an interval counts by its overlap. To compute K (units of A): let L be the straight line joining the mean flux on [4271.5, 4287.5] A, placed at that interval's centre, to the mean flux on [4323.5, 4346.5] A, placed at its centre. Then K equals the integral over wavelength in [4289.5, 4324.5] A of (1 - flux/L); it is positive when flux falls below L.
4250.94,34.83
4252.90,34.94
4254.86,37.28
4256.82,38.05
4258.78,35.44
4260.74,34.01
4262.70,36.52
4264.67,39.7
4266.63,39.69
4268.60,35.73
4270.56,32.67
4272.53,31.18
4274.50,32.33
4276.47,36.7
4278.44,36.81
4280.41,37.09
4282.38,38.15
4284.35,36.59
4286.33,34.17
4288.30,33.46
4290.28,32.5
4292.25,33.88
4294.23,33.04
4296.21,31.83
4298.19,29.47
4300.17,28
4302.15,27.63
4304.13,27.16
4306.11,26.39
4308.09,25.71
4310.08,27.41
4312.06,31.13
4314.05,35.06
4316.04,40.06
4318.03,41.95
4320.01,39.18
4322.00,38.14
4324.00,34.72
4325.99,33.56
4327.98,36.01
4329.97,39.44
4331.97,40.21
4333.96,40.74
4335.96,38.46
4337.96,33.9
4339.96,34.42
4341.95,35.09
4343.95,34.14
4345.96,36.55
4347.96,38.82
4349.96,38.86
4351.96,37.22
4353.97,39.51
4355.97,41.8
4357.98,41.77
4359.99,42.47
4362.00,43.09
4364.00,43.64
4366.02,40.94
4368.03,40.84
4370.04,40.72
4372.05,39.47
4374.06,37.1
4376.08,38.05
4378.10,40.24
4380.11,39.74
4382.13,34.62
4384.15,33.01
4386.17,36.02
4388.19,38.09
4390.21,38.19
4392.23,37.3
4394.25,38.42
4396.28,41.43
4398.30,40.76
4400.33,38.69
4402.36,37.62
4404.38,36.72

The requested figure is 3.4 A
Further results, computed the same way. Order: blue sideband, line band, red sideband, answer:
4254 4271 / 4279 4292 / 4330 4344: 0.54 A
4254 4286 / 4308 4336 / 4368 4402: 0.54 A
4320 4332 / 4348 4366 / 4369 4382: -1.29 A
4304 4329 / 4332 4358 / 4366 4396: -1.44 A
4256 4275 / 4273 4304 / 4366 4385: 2.51 A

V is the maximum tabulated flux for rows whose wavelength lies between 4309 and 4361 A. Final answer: 42.47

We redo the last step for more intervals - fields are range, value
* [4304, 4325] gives 41.95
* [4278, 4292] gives 38.15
